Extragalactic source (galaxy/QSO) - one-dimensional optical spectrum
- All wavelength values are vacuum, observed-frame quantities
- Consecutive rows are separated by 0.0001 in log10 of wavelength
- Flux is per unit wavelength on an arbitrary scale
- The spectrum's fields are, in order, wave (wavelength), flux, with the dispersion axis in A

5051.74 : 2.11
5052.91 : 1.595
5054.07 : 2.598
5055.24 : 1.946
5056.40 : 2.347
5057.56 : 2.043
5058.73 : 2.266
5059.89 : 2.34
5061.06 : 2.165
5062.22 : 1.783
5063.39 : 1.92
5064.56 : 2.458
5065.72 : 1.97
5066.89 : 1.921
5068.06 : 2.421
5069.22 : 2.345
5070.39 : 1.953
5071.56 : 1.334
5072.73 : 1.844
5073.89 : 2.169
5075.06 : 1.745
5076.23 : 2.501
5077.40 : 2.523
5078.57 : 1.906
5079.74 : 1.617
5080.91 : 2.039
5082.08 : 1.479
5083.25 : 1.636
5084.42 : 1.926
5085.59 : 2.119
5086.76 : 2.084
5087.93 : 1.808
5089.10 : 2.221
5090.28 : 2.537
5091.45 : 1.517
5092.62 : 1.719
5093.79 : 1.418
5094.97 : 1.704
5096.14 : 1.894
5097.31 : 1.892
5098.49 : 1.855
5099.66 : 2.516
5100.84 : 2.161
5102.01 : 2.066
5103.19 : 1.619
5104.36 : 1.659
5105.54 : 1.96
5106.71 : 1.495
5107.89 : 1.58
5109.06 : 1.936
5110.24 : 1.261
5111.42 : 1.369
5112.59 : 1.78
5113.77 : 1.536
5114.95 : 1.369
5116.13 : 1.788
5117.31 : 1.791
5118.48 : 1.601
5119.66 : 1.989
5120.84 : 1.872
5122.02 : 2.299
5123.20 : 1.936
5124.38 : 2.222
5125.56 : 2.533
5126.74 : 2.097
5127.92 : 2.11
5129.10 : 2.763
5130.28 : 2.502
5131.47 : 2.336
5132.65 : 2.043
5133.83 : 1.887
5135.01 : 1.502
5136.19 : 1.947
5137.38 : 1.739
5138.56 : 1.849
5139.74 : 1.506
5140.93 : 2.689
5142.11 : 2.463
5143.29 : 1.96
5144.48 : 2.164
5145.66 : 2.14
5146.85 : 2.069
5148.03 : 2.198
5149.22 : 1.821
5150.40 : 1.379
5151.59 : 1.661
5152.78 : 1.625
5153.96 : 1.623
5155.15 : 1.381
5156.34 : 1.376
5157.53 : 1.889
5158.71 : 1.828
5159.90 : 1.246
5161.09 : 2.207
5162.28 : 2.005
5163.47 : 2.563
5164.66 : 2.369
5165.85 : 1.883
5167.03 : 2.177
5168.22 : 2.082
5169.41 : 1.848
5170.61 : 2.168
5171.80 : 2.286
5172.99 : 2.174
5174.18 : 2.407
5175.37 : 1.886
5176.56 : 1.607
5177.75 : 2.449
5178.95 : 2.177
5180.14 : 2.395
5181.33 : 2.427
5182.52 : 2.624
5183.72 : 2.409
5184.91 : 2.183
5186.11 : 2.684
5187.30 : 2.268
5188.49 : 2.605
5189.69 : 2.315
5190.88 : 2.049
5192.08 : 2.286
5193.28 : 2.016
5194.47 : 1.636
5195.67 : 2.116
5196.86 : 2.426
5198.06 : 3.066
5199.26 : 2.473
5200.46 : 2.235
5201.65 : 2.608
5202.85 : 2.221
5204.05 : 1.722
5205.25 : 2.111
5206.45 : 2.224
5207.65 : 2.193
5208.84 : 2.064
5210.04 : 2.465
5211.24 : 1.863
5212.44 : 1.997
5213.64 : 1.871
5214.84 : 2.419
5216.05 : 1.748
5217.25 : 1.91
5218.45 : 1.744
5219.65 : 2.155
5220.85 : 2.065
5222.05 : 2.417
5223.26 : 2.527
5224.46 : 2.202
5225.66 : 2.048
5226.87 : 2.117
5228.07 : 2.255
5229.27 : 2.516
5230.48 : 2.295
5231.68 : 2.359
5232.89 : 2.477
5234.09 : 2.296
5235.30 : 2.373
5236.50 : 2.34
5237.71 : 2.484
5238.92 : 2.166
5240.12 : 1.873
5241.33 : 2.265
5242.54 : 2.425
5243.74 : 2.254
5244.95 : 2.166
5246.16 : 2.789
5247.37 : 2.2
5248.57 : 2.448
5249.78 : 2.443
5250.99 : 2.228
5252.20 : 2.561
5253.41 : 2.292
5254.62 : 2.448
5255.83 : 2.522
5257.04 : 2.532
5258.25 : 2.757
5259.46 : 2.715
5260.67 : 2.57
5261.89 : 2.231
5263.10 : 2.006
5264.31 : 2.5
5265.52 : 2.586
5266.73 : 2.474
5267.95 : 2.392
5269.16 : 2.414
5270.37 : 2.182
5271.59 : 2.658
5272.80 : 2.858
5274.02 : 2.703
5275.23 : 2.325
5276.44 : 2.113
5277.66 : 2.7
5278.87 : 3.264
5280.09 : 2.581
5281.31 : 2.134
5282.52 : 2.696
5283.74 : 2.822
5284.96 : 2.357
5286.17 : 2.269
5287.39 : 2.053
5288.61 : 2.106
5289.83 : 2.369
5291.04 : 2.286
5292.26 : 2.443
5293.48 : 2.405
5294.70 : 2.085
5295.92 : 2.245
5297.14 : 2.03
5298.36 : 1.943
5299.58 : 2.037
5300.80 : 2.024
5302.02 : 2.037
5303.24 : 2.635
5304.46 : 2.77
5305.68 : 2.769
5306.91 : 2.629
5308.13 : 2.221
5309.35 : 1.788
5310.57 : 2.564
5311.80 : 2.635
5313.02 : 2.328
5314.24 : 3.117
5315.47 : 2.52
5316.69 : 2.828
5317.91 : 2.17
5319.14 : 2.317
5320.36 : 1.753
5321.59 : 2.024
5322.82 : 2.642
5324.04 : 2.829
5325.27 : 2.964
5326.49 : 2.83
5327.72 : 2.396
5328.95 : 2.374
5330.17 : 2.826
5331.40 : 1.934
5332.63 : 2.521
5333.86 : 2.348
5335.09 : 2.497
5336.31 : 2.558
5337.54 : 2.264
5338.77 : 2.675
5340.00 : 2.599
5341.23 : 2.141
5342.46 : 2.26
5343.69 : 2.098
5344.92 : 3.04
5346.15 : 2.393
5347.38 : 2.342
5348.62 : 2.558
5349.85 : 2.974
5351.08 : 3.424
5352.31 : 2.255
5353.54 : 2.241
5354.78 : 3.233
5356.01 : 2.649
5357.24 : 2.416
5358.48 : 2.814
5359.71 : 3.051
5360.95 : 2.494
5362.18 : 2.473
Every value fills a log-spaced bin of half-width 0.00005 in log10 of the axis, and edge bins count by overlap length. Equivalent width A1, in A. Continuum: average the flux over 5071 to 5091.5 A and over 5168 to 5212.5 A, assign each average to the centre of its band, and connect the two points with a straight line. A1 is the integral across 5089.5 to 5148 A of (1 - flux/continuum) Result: 3.4 A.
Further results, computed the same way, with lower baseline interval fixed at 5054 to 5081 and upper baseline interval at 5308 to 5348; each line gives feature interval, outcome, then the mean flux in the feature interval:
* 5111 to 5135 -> 2.0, 1.98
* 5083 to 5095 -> 1.2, 1.9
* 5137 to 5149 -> 0.6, 2.08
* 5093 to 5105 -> 1.4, 1.88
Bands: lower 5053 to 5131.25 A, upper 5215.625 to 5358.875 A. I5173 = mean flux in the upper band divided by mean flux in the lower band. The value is 1.23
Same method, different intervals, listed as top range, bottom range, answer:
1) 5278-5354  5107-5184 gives 1.23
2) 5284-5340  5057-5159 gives 1.24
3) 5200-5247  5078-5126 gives 1.20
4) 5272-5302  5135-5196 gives 1.15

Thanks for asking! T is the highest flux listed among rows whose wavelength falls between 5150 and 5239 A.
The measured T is 3.066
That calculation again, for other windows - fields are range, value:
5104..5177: 2.763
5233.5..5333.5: 3.264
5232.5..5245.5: 2.484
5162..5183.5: 2.624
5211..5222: 2.419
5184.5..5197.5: 2.684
